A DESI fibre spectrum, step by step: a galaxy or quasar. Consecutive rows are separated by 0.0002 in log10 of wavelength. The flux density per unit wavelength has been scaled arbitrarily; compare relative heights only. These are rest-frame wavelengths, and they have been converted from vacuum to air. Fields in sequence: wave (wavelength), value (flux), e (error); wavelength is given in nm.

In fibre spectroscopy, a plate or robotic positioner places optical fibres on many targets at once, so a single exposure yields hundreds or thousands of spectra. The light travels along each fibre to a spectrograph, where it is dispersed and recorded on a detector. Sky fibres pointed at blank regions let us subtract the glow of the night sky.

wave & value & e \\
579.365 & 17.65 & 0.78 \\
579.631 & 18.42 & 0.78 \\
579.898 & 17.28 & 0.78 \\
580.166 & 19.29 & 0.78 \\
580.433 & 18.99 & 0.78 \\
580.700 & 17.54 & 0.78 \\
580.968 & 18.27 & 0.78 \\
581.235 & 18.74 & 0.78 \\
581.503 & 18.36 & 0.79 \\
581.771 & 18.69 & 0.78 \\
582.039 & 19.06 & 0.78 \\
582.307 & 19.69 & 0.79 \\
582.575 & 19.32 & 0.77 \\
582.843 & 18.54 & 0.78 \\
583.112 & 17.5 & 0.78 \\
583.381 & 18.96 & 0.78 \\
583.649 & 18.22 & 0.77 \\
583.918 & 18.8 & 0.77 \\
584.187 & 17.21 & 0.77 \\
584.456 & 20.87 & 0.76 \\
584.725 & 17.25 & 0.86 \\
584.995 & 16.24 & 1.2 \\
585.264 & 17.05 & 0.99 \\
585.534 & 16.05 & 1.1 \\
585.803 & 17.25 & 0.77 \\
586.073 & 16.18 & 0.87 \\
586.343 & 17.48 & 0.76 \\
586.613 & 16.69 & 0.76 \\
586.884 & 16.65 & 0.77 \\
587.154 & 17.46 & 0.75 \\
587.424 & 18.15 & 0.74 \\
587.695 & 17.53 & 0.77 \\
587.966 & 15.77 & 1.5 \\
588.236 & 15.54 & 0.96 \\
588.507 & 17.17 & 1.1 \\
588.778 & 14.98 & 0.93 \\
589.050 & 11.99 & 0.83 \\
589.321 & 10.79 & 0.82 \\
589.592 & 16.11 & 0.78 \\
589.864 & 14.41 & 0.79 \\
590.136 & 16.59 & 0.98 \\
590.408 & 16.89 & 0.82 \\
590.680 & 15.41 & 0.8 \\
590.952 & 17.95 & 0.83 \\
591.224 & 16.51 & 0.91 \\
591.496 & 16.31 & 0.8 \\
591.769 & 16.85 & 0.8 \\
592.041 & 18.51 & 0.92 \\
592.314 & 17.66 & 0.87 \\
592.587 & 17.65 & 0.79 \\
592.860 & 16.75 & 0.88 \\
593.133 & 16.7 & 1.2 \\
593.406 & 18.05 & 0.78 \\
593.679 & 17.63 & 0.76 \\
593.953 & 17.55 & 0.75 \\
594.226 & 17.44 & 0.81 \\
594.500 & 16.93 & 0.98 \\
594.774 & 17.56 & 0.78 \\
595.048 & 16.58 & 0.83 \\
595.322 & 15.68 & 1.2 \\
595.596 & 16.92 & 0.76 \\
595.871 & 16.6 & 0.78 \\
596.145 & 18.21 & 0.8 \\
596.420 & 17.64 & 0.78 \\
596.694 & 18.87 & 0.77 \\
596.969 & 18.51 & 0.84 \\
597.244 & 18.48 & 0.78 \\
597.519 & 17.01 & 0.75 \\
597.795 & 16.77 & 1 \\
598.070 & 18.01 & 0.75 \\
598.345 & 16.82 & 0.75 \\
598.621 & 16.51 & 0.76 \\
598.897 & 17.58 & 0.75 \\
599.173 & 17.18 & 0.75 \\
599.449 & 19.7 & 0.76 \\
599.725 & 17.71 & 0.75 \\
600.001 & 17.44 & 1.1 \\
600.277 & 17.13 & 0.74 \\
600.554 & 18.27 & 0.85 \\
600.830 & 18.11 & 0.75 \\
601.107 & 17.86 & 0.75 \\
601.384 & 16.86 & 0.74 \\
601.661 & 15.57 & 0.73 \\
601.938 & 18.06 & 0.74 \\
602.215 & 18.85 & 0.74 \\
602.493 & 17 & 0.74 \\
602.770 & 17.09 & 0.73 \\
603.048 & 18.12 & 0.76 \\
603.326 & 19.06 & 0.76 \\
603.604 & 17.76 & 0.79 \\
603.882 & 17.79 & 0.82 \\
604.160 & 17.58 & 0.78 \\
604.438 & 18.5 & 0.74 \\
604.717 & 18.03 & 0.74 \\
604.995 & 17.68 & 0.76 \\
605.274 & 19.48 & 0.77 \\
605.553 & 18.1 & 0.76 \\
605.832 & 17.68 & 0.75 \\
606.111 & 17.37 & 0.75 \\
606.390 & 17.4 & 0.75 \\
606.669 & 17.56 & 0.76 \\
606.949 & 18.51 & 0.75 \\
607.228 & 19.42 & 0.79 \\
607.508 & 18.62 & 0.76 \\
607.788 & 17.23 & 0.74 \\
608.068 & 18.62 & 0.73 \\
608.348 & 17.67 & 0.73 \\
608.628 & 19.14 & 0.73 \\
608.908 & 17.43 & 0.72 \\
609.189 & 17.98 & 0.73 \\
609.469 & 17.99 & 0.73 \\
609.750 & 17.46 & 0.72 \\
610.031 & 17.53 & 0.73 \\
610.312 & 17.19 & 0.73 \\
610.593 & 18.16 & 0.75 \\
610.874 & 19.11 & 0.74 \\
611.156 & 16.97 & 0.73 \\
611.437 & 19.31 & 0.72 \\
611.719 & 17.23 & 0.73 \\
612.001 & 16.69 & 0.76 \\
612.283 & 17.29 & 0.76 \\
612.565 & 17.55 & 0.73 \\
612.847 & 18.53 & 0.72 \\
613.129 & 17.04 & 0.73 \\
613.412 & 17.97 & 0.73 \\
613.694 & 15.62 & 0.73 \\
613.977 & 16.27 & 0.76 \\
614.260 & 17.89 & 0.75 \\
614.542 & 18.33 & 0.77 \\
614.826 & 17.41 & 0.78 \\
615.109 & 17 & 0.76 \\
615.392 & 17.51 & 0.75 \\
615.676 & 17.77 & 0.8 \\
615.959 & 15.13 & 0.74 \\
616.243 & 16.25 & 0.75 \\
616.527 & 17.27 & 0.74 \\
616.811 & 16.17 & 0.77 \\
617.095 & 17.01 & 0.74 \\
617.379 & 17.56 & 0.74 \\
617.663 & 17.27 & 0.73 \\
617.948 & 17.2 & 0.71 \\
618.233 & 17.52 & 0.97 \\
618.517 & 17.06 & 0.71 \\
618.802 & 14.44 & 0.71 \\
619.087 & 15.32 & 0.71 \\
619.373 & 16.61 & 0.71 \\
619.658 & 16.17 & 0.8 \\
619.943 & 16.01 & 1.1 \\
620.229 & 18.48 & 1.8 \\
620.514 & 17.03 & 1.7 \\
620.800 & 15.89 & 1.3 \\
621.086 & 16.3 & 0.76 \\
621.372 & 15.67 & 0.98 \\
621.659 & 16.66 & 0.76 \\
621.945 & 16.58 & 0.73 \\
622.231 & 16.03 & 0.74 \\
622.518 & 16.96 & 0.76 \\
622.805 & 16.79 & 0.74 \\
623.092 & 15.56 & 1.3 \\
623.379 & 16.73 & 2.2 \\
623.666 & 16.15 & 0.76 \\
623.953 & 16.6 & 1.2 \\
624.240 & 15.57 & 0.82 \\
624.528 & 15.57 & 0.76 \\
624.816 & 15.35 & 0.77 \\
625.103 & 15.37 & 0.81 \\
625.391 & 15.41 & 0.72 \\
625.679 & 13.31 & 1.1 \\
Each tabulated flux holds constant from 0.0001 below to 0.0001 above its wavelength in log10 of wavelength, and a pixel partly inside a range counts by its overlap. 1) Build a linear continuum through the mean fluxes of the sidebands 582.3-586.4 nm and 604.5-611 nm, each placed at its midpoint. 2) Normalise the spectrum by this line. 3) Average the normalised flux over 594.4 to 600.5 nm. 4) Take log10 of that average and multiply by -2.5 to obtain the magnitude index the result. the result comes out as 0.03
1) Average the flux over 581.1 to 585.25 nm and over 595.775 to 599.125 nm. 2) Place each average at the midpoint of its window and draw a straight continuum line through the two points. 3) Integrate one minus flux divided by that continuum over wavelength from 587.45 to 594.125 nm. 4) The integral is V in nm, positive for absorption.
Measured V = 0.61 nm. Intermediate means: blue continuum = 18.5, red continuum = 17.6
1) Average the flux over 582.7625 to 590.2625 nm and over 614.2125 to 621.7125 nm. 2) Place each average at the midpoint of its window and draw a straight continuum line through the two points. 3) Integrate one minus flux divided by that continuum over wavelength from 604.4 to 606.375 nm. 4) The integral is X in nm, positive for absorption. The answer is -0.16 nm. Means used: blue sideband 16.7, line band 18.1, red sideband 16.8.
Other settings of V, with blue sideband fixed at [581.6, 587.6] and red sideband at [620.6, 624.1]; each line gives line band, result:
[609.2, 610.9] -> -0.10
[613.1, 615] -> -0.06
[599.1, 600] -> -0.05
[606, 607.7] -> -0.12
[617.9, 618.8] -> -0.02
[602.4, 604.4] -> -0.08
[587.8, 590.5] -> 0.41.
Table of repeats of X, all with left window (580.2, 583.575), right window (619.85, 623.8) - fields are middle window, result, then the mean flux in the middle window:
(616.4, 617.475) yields -0.01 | 17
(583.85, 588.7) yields 0.34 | 17.1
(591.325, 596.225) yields 0.23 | 17.2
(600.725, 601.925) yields 0.03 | 17.2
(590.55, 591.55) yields 0.09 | 16.6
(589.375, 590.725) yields 0.19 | 15.6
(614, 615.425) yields -0.05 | 17.5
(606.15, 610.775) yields -0.21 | 18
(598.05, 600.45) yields 0.02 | 17.6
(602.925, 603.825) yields -0.04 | 18.3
